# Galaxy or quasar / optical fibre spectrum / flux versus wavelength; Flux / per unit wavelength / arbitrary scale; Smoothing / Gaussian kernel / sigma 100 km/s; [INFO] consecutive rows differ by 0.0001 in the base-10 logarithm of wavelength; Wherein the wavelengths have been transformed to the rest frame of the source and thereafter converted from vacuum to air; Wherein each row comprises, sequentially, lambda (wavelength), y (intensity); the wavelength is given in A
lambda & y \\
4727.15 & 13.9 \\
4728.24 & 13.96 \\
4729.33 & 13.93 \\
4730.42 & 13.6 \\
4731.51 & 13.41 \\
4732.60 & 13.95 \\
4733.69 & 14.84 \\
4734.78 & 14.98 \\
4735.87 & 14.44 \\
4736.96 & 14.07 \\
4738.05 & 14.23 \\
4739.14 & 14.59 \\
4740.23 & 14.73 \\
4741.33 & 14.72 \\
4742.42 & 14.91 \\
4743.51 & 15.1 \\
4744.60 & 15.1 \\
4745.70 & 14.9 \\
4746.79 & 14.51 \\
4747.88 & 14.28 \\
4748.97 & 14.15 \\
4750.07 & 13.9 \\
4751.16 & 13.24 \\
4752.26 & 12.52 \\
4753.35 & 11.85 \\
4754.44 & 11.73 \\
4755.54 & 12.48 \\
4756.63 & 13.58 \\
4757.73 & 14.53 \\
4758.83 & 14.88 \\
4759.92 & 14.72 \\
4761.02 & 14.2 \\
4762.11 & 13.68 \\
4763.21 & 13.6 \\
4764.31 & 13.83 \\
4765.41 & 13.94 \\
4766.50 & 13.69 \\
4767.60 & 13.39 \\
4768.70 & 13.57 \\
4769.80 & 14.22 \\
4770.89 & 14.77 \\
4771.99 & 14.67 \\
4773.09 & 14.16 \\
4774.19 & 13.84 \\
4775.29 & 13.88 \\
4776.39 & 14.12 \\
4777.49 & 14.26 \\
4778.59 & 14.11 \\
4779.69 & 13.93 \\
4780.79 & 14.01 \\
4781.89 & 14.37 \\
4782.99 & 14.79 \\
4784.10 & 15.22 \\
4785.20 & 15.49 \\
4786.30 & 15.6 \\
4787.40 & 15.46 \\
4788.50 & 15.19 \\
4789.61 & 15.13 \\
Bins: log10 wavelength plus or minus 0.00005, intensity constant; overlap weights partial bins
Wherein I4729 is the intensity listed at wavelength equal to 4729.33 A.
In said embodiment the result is 13.93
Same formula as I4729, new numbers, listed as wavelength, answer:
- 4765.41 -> 13.94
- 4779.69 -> 13.93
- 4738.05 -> 14.23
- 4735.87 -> 14.44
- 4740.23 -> 14.73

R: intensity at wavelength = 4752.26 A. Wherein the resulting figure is 12.52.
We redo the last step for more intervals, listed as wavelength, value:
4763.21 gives 13.6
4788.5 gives 15.19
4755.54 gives 12.48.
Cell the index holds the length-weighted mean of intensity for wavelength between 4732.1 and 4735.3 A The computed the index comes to 14.6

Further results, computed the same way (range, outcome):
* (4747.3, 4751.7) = 13.9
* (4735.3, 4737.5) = 14.3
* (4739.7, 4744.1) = 14.9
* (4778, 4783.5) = 14.2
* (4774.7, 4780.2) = 14.1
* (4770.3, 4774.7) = 14.4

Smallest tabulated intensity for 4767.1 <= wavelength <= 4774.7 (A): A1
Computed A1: 13.39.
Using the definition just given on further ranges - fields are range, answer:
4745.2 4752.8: 12.52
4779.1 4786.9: 13.93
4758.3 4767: 13.6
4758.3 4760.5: 14.72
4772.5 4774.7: 13.84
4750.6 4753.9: 11.85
